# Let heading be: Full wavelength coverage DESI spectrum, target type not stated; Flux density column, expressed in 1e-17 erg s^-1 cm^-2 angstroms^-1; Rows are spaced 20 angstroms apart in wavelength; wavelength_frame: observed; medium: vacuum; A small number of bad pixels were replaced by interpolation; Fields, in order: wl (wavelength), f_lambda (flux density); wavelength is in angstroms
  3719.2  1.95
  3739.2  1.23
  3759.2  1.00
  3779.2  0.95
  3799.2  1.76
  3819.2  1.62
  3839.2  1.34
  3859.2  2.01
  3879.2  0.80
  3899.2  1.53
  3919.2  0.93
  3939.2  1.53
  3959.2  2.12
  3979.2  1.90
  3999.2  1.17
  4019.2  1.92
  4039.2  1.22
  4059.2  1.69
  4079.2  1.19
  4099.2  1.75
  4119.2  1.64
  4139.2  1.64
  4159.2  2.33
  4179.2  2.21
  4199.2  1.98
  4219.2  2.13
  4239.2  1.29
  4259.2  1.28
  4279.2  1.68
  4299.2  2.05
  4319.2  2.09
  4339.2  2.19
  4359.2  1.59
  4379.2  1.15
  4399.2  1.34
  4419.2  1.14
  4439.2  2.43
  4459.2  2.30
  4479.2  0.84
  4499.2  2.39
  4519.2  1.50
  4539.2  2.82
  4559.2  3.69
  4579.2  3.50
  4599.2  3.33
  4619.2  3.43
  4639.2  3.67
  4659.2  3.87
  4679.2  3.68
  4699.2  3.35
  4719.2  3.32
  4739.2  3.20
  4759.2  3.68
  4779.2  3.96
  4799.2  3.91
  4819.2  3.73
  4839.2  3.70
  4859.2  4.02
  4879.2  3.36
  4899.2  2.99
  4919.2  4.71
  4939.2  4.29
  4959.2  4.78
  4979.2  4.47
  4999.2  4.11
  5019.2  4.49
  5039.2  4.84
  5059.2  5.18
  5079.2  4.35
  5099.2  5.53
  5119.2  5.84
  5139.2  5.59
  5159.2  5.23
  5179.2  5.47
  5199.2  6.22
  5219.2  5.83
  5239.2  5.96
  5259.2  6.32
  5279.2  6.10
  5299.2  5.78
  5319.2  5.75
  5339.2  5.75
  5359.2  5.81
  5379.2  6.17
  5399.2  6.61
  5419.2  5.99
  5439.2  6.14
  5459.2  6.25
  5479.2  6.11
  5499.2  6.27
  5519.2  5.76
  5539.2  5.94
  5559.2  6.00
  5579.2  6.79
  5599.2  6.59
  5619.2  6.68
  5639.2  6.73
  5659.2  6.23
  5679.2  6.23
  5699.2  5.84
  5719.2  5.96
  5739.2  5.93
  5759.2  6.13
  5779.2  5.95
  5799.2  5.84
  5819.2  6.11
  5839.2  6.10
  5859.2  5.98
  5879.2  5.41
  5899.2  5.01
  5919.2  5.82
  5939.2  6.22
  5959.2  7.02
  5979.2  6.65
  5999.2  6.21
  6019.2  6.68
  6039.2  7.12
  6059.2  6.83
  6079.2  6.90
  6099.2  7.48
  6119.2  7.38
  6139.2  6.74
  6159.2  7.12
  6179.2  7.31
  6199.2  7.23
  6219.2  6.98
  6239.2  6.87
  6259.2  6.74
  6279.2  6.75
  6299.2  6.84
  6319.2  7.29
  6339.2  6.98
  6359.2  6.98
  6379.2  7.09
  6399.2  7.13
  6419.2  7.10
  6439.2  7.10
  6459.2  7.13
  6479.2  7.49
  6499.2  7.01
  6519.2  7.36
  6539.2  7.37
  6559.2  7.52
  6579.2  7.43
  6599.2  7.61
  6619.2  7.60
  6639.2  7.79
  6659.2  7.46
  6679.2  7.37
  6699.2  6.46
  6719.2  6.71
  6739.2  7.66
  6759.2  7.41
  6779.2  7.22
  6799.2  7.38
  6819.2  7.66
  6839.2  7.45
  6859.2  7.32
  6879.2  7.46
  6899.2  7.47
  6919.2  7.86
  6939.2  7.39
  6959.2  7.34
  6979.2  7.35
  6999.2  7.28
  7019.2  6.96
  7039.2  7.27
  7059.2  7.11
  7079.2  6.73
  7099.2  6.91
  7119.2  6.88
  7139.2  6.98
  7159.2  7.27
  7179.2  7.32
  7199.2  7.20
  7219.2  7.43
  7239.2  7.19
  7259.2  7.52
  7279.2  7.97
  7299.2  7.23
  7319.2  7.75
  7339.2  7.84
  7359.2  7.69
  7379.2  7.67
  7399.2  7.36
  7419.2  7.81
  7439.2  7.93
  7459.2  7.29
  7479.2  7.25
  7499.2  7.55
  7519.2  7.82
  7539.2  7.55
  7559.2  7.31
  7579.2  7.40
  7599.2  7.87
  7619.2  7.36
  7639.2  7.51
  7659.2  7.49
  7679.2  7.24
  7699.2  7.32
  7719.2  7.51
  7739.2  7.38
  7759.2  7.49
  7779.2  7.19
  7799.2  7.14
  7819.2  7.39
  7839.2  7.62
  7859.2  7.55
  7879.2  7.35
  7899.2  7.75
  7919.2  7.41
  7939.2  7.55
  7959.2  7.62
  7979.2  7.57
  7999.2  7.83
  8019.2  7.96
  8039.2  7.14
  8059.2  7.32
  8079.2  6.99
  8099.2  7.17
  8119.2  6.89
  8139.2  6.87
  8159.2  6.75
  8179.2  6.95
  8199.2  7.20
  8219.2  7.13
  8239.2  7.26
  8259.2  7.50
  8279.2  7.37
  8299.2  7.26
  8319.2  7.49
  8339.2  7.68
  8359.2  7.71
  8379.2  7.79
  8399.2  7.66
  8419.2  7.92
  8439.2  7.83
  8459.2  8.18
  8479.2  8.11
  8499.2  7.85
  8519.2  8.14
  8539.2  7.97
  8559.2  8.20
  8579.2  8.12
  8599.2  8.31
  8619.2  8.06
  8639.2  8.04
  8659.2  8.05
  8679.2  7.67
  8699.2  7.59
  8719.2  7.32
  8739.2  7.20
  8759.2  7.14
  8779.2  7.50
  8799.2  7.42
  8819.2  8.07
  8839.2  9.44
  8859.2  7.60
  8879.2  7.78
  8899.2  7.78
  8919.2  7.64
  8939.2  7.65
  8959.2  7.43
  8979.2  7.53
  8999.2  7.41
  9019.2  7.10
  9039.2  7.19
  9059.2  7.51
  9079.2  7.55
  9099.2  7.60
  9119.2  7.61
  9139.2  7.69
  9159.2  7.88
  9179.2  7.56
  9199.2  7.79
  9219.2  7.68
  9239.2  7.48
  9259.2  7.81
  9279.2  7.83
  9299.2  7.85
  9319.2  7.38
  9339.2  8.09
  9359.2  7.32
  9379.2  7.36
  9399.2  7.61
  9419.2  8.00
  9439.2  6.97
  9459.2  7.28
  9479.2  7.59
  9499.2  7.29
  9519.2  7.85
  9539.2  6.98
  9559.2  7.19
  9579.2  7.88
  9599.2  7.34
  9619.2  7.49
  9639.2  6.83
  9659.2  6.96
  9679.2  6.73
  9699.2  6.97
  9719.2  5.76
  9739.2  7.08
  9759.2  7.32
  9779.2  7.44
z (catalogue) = 0.14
